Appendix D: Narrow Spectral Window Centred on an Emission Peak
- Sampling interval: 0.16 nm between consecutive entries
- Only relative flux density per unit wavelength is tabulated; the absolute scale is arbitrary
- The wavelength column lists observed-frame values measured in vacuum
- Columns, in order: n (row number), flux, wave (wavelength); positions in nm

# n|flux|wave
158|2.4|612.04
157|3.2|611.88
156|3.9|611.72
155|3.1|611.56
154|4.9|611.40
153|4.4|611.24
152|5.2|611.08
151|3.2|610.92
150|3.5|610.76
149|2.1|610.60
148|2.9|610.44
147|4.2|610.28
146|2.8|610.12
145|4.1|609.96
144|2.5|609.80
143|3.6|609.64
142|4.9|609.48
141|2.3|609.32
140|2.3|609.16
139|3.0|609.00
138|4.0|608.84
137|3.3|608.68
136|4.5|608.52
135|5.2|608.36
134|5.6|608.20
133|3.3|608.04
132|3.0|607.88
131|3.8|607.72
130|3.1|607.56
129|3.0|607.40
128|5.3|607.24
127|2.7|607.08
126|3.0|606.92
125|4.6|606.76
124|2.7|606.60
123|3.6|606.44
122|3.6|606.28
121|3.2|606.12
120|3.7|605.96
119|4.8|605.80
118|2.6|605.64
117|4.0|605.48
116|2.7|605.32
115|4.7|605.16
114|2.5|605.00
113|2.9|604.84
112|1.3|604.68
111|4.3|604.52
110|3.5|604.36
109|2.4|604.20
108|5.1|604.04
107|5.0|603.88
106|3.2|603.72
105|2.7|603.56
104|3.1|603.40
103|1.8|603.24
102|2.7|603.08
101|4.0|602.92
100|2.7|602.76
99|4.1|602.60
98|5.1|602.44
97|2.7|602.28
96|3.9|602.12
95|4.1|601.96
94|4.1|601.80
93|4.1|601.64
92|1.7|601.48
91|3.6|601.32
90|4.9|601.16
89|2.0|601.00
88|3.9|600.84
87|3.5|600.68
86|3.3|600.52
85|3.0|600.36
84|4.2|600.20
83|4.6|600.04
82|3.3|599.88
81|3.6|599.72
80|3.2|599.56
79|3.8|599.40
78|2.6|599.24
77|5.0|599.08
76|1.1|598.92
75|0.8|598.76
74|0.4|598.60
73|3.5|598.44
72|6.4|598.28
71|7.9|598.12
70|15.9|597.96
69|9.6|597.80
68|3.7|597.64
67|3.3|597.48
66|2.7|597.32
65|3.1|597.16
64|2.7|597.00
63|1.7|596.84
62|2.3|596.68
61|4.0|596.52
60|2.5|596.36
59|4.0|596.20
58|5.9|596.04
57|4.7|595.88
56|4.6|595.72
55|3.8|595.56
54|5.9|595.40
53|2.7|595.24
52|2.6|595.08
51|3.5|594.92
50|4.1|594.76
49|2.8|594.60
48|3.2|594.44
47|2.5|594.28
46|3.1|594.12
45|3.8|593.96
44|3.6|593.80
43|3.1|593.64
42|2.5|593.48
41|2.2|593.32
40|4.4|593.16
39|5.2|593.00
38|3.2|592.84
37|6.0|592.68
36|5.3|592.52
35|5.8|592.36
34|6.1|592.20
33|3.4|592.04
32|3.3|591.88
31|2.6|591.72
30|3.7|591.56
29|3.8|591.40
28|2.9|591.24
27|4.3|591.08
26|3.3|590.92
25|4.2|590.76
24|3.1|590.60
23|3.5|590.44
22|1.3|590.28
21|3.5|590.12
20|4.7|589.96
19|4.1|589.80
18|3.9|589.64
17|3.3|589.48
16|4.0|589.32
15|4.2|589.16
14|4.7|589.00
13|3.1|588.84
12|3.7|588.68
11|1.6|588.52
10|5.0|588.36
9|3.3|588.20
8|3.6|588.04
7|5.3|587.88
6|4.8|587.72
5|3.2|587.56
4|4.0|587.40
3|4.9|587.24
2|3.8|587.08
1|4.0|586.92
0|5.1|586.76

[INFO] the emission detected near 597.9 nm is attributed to [O III]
